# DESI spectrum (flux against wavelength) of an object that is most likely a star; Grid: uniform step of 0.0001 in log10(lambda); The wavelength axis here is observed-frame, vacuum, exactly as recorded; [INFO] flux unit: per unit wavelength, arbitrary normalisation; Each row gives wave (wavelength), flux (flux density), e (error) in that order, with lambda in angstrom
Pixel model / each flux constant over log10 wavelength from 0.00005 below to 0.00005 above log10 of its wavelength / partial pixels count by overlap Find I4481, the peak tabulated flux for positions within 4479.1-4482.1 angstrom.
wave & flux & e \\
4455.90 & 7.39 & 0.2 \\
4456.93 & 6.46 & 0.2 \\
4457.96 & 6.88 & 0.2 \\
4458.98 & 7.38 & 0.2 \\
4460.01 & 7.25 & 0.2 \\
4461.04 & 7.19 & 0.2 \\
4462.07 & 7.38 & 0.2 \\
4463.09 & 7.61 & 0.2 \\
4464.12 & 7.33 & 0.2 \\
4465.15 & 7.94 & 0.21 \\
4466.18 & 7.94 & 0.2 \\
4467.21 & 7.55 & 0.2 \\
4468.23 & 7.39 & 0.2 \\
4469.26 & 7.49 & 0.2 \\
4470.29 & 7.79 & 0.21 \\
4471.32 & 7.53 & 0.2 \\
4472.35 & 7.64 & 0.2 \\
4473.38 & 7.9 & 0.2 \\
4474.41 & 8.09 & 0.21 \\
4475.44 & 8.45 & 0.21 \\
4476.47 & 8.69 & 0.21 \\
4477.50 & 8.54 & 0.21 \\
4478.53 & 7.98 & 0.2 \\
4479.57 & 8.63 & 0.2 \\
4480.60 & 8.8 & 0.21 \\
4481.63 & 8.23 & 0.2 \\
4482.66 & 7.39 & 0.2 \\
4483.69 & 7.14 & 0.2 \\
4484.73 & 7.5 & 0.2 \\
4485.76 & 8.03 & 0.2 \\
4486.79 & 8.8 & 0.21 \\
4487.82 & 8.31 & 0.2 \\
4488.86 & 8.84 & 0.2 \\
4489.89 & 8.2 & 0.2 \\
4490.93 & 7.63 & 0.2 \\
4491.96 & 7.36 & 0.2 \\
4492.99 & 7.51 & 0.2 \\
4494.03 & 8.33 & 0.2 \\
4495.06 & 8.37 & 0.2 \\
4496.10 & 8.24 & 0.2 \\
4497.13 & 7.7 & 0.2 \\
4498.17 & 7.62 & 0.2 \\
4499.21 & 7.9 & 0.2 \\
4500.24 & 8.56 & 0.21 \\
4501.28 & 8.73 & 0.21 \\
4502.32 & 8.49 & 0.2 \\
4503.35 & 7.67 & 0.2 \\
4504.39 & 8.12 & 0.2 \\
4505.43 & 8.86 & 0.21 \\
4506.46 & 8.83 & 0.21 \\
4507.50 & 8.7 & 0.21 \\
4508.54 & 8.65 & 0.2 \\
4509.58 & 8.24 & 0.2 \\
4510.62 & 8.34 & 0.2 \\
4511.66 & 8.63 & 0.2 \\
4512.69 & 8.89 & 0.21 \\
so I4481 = 8.8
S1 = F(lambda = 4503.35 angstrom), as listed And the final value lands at 7.67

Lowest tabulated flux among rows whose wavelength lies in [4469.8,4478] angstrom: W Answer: 7.53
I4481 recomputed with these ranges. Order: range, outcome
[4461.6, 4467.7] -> 7.94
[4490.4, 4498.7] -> 8.37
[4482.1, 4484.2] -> 7.39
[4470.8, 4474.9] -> 8.09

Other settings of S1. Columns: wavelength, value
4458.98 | 7.38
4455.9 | 7.39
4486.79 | 8.8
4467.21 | 7.55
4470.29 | 7.79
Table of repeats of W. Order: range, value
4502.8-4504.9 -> 7.67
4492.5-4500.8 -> 7.51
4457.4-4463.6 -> 6.88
